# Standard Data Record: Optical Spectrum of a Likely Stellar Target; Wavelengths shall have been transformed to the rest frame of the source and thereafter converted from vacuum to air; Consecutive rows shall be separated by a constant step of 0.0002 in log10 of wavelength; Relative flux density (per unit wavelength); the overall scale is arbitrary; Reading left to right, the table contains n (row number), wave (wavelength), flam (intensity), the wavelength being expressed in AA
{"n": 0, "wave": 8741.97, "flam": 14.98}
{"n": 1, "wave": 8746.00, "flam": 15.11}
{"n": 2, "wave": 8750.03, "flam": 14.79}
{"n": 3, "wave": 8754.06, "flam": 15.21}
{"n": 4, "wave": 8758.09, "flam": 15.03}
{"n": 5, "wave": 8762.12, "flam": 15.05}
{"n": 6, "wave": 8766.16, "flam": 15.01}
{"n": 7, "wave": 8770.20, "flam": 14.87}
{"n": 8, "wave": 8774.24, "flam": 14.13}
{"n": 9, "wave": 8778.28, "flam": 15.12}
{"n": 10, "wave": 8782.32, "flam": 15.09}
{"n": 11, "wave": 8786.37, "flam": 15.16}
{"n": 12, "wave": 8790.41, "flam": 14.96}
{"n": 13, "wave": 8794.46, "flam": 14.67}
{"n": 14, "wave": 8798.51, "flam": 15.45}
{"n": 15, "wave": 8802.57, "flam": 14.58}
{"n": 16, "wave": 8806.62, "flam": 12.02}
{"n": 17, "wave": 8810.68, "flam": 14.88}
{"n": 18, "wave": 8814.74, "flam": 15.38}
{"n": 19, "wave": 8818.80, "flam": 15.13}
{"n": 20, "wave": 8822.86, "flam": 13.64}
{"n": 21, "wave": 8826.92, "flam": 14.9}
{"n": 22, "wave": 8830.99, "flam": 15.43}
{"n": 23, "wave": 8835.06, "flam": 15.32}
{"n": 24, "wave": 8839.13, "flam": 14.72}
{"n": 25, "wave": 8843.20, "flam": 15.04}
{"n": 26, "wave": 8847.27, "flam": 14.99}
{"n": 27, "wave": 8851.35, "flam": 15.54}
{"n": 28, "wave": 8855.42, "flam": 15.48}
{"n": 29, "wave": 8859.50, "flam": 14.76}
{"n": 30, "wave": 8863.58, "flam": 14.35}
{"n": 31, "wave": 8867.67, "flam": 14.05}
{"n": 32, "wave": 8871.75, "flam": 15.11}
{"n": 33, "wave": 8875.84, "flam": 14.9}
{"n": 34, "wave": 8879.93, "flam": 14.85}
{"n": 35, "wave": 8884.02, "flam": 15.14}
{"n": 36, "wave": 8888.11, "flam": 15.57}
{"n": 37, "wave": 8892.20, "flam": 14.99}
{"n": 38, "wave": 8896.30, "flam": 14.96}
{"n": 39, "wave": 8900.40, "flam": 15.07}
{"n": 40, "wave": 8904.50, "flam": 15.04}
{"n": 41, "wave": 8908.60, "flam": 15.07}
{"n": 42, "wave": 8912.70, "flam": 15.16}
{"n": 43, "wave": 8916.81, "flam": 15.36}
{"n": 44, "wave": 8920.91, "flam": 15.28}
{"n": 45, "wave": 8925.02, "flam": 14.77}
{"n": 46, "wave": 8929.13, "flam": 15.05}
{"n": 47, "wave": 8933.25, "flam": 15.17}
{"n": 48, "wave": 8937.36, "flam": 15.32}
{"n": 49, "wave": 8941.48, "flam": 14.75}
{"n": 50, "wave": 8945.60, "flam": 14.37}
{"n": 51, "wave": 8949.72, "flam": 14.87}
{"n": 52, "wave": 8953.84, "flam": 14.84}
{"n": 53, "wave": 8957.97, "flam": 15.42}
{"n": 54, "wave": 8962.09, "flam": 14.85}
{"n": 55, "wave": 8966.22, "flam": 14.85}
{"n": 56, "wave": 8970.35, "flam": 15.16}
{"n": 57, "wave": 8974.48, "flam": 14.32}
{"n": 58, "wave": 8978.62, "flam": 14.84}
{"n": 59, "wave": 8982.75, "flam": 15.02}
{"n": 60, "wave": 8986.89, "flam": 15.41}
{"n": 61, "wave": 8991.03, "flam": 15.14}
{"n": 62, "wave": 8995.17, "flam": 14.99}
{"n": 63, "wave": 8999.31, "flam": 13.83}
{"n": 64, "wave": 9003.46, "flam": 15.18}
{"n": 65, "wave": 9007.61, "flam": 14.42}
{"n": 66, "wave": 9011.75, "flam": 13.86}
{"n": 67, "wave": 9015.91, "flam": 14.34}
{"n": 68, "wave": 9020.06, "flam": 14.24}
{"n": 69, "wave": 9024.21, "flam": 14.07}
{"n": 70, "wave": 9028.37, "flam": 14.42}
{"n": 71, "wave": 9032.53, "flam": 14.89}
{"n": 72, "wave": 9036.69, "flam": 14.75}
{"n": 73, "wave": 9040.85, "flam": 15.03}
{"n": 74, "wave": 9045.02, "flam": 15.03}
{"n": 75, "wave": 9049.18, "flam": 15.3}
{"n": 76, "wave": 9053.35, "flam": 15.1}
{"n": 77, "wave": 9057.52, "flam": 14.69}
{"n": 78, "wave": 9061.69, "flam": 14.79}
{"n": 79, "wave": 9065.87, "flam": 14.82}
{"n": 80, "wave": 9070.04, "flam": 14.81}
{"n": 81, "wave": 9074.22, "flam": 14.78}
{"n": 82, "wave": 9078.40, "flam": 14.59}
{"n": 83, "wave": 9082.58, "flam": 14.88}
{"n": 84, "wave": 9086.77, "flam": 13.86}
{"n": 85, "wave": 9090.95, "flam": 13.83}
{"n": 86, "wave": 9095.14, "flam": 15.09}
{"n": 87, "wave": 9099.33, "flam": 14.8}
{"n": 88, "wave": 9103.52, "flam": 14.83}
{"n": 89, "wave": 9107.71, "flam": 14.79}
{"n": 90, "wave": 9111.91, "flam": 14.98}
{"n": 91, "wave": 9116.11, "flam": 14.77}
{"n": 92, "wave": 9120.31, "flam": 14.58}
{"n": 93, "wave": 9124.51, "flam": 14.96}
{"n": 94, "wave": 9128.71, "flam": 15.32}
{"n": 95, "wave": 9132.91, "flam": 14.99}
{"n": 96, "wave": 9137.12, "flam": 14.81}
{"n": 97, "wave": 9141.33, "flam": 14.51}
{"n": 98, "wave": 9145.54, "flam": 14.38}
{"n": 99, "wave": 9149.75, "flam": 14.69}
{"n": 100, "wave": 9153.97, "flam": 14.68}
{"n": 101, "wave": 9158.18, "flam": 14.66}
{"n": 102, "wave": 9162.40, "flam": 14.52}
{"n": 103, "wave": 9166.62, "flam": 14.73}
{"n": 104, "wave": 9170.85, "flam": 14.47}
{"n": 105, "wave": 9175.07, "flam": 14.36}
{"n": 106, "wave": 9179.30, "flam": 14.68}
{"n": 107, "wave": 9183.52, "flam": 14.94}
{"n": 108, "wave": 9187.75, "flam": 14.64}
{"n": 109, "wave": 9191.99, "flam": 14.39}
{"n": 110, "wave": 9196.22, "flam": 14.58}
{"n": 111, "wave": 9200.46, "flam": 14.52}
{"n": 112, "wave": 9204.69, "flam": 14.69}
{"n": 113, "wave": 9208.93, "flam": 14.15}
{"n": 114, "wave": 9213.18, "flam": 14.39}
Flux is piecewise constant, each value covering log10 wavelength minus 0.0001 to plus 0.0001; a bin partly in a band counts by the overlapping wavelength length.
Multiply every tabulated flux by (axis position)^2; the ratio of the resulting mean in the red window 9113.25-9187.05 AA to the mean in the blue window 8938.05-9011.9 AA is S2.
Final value 1.0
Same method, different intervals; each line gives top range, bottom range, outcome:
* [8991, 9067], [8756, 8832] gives 1.05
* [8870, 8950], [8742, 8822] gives 1.05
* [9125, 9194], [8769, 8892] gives 1.06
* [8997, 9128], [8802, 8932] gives 1.03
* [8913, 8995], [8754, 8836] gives 1.05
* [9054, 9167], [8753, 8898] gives 1.05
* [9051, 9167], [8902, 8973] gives 1.02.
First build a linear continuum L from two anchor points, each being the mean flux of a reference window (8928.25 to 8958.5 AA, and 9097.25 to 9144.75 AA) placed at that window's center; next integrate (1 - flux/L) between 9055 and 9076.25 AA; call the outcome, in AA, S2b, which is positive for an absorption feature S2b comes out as 0.1 AA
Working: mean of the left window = 14.9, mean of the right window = 14.8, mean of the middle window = 14.8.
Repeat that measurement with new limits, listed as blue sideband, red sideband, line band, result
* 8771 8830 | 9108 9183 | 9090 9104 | 0.0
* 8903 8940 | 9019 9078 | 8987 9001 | 0.1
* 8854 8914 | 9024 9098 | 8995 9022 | 0.8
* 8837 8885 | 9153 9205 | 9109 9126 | -0.2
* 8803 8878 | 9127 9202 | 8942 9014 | -0.4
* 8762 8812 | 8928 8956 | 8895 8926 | -0.5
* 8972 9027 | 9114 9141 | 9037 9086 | -0.4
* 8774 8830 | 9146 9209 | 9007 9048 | 0.3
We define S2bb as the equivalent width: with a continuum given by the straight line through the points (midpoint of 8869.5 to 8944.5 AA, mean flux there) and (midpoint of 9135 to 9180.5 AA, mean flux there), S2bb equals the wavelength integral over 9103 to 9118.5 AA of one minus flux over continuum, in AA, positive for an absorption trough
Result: -0.17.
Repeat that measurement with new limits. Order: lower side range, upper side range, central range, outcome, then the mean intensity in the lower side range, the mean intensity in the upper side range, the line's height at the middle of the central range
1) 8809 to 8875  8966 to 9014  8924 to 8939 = -0.3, 14.9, 14.7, 14.8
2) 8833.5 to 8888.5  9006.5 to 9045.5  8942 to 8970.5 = -0.4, 15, 14.5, 14.7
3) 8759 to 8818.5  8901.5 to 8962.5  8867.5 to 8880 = 0.1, 14.8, 15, 14.9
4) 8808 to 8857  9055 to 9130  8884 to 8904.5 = -0.3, 15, 14.7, 14.9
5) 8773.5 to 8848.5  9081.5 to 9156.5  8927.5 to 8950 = -0.3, 14.8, 14.7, 14.7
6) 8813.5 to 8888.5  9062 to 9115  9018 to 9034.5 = 0.4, 14.9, 14.7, 14.7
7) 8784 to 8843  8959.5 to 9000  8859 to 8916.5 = -0.5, 14.7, 14.9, 14.8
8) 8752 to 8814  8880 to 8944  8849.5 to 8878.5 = 0.2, 14.8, 15.1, 15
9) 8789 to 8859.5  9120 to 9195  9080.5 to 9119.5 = 0.2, 14.8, 14.7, 14.7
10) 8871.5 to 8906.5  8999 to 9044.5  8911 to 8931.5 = -0.3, 15.1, 14.5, 14.9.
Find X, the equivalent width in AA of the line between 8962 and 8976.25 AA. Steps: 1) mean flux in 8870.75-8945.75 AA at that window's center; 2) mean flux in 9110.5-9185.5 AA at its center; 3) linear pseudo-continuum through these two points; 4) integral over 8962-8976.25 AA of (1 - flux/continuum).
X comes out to 0.2 AA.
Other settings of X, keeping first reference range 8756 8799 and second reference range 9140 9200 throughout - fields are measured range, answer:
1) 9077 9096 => 0.34 AA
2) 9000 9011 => 0.13 AA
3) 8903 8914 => -0.20 AA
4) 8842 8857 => -0.39 AA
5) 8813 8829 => 0.16 AA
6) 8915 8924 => -0.27 AA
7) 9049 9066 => -0.26 AA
